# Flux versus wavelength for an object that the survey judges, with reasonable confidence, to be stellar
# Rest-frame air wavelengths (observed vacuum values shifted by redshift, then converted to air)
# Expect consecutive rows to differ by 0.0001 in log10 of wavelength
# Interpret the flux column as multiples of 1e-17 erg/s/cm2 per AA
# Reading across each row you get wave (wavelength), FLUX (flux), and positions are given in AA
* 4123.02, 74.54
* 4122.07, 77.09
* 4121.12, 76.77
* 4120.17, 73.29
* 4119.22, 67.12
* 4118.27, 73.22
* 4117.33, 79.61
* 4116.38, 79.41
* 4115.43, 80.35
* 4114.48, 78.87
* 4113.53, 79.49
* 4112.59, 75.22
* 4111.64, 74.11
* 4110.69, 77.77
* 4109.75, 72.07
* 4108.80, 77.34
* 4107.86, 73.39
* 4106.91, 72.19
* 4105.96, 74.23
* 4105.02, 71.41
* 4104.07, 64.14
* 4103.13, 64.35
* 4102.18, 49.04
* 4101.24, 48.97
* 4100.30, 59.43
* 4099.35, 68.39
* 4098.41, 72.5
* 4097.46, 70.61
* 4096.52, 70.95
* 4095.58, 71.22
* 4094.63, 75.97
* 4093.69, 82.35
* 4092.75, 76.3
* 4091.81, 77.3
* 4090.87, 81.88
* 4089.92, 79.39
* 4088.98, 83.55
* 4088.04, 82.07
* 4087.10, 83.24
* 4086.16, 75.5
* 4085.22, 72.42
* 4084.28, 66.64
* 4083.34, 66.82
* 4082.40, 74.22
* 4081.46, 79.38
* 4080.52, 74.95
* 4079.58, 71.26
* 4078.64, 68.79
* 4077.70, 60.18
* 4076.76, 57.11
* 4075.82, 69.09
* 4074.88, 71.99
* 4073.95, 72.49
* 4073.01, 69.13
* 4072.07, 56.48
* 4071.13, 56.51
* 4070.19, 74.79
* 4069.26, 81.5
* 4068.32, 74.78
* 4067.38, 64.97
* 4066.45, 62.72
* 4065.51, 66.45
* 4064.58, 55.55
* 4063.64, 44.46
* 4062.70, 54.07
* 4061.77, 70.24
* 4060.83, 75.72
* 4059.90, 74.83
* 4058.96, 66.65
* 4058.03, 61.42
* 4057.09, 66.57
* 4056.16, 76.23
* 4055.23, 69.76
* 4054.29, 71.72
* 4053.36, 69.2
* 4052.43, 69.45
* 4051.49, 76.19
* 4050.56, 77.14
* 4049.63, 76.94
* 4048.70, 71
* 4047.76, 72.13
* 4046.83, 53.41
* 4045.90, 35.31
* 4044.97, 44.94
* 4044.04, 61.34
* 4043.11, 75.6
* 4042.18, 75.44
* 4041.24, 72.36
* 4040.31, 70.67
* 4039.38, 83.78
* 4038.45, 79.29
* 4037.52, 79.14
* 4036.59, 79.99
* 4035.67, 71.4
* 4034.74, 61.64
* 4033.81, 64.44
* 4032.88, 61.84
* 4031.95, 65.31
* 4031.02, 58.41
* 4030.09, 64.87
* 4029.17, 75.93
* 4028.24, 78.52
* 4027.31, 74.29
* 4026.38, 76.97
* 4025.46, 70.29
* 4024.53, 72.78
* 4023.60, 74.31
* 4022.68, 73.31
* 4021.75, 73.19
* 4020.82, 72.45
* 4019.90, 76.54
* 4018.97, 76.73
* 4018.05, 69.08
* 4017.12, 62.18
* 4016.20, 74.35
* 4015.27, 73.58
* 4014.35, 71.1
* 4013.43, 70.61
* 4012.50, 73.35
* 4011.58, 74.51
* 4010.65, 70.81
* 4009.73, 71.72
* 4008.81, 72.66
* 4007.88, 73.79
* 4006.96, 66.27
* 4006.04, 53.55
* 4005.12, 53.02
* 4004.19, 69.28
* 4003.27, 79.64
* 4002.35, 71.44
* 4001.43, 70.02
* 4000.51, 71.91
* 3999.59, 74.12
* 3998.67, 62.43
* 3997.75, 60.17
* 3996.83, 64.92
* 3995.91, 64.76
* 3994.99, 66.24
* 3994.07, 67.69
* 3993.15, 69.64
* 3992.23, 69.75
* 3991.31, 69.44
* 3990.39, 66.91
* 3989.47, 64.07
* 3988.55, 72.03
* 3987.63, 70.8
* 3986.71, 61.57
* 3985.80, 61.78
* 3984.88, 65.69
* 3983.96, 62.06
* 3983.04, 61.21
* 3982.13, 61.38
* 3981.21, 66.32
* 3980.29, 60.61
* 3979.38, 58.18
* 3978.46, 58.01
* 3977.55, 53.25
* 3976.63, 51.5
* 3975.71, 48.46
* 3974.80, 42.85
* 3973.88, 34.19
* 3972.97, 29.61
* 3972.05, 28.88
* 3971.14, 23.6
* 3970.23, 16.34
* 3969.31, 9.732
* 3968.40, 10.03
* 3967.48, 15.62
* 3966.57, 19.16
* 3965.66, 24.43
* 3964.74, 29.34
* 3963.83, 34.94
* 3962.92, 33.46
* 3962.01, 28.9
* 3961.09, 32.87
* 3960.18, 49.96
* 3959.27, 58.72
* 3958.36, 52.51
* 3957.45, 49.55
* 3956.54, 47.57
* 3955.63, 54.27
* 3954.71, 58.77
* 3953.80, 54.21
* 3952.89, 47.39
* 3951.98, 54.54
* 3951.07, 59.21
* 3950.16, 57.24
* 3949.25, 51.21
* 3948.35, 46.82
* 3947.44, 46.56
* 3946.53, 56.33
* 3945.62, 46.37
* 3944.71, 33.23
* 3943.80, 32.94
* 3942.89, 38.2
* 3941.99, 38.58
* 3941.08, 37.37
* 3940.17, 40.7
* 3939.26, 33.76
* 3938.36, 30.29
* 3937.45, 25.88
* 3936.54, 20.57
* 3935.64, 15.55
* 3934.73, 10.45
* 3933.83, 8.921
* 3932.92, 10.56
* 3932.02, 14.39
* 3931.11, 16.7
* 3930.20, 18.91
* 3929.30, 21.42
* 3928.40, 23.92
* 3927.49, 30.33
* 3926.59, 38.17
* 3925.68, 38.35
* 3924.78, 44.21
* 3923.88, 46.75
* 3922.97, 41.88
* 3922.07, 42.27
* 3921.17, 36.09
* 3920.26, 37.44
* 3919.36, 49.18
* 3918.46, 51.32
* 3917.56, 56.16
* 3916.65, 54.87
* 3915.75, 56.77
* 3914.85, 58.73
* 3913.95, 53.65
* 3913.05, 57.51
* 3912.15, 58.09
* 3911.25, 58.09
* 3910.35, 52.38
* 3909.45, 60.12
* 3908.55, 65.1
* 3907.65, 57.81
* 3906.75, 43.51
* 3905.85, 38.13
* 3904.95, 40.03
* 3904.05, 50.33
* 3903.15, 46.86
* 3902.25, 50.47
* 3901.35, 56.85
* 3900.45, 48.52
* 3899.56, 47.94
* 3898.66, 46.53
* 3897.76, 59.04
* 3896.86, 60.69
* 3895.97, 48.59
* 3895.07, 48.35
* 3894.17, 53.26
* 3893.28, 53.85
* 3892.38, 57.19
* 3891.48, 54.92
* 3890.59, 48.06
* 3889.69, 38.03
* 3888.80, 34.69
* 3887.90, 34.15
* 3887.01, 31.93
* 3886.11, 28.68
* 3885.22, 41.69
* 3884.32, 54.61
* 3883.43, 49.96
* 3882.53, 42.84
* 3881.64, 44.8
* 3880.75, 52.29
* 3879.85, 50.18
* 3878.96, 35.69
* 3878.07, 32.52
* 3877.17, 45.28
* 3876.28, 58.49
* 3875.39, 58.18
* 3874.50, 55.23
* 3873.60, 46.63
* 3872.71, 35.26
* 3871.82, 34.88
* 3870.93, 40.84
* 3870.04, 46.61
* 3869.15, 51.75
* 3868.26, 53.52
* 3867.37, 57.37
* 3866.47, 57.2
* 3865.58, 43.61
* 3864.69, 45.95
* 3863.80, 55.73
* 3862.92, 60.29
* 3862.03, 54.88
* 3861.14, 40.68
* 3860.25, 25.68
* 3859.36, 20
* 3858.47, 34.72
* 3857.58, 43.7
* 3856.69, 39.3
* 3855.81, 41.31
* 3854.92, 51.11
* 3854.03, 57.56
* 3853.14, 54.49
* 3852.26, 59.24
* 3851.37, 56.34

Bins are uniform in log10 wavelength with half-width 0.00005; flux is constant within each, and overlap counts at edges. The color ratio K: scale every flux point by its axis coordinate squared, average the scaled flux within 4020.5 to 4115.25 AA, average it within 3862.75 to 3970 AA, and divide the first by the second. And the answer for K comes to 1.77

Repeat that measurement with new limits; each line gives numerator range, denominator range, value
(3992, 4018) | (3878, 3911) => 1.52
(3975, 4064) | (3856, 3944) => 1.68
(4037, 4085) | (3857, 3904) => 1.60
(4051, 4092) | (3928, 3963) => 1.98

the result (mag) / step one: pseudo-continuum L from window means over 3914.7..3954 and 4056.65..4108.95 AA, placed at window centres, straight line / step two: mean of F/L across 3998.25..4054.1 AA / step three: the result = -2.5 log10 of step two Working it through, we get -0.22 mag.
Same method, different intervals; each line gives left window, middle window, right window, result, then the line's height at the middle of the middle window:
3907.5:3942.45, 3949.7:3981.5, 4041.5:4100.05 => 0.137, 47.2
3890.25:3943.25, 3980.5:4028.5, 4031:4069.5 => -0.170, 59.1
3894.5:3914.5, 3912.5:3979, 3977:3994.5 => 0.455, 58.3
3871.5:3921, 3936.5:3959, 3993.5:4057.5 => 0.259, 57.1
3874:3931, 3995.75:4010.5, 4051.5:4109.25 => -0.136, 59.7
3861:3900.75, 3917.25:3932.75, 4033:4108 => 0.438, 52.7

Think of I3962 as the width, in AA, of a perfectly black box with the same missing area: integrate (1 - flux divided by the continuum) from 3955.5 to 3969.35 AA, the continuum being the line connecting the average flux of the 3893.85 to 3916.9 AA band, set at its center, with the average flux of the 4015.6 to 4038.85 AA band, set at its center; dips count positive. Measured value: 6.01 AA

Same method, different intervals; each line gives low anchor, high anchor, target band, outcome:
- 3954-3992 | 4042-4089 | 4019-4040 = -4.44 AA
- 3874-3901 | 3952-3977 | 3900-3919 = -3.82 AA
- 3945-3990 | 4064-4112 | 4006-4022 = -4.46 AA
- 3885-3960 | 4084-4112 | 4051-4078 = -0.06 AA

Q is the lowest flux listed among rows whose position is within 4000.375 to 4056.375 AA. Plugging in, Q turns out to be 35.31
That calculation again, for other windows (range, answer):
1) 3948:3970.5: 9.732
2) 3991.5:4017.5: 53.02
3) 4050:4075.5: 44.46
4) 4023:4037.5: 58.41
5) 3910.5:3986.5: 8.921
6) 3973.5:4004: 34.19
